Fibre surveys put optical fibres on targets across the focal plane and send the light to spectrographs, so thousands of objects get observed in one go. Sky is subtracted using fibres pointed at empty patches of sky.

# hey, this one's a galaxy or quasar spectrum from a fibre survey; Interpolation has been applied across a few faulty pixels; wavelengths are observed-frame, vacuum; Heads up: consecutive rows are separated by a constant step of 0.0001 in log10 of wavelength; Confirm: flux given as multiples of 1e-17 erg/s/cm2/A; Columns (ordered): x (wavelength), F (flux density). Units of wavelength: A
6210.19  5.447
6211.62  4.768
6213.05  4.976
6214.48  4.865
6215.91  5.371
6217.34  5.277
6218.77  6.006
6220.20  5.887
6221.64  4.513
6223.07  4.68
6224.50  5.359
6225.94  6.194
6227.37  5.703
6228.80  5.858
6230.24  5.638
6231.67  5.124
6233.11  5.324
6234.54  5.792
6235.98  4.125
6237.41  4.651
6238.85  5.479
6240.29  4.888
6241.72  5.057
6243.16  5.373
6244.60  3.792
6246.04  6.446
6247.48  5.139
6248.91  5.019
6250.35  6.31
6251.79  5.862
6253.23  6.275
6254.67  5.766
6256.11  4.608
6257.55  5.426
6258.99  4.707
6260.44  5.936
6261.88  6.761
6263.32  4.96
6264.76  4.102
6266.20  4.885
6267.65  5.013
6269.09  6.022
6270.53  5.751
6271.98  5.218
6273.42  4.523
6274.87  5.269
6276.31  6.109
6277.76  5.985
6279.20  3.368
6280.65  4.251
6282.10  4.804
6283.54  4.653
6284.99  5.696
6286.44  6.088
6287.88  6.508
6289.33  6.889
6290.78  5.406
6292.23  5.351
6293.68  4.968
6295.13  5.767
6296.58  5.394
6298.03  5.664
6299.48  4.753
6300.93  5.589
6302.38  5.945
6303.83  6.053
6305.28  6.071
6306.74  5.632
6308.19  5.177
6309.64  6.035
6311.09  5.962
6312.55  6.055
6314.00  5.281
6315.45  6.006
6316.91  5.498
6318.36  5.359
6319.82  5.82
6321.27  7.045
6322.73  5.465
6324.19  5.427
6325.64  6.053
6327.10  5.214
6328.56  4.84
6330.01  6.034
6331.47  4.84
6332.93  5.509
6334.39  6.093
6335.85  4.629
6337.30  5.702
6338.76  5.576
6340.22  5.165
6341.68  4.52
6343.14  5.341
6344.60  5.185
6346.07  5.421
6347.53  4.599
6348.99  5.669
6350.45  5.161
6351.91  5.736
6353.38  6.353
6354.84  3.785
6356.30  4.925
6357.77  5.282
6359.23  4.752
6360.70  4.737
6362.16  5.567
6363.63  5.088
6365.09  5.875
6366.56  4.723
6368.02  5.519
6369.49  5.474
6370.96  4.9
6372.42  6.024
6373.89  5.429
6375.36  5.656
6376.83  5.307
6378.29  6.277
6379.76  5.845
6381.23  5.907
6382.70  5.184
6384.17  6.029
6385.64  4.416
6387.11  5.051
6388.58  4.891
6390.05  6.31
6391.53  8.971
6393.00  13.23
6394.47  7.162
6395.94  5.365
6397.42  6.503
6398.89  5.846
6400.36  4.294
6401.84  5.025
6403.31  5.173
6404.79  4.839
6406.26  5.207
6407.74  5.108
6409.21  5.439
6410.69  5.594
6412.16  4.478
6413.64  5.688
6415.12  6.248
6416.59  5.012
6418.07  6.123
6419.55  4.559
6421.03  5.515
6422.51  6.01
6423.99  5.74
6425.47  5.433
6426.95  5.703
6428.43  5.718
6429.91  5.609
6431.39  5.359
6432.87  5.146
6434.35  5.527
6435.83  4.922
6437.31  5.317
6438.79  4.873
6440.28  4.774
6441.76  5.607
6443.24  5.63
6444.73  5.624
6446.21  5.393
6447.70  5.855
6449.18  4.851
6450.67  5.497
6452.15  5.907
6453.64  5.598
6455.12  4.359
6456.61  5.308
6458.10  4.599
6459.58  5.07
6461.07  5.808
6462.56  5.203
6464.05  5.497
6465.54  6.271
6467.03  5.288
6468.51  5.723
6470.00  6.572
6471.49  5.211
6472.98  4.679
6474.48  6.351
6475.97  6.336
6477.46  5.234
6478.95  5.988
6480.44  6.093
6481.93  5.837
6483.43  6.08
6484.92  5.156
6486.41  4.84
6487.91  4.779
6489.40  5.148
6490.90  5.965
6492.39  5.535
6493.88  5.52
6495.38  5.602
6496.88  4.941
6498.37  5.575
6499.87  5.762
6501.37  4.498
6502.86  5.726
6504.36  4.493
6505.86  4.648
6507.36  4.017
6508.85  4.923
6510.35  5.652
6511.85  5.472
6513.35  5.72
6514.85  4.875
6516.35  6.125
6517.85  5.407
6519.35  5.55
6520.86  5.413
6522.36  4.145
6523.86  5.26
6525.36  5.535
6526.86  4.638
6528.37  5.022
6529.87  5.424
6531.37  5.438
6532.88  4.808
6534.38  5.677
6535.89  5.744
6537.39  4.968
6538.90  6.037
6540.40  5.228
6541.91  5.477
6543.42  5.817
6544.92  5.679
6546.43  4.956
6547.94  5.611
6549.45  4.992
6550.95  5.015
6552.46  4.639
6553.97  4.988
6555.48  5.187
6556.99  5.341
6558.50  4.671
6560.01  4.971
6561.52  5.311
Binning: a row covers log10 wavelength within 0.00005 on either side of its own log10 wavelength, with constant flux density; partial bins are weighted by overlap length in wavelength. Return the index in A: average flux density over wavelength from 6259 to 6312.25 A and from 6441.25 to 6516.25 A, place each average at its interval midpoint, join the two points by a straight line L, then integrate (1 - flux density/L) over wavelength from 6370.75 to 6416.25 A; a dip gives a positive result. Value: -3.6 A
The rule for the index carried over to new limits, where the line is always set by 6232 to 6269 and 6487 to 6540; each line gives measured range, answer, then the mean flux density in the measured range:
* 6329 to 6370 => 0.1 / 5.26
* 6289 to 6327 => -3.0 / 5.7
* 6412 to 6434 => -1.1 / 5.52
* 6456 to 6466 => -0.2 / 5.37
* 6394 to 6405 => -0.5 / 5.52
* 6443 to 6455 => -0.5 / 5.48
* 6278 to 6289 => 0.2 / 5.16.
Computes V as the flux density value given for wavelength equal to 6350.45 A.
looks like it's 5.161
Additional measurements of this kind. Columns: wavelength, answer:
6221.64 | 4.513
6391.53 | 8.971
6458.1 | 4.599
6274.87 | 5.269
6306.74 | 5.632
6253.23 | 6.275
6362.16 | 5.567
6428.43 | 5.718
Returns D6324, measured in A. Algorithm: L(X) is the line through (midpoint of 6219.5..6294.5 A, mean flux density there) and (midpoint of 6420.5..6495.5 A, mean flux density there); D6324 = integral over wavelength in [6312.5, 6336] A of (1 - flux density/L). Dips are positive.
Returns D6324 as -1.0 A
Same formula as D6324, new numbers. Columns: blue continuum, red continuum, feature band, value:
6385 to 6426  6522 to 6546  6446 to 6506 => 1.19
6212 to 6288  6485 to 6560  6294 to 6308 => -0.87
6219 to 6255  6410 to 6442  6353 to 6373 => 0.76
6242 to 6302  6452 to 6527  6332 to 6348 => 0.36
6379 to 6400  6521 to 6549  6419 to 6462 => 4.86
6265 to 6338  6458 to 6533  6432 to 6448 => 0.27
